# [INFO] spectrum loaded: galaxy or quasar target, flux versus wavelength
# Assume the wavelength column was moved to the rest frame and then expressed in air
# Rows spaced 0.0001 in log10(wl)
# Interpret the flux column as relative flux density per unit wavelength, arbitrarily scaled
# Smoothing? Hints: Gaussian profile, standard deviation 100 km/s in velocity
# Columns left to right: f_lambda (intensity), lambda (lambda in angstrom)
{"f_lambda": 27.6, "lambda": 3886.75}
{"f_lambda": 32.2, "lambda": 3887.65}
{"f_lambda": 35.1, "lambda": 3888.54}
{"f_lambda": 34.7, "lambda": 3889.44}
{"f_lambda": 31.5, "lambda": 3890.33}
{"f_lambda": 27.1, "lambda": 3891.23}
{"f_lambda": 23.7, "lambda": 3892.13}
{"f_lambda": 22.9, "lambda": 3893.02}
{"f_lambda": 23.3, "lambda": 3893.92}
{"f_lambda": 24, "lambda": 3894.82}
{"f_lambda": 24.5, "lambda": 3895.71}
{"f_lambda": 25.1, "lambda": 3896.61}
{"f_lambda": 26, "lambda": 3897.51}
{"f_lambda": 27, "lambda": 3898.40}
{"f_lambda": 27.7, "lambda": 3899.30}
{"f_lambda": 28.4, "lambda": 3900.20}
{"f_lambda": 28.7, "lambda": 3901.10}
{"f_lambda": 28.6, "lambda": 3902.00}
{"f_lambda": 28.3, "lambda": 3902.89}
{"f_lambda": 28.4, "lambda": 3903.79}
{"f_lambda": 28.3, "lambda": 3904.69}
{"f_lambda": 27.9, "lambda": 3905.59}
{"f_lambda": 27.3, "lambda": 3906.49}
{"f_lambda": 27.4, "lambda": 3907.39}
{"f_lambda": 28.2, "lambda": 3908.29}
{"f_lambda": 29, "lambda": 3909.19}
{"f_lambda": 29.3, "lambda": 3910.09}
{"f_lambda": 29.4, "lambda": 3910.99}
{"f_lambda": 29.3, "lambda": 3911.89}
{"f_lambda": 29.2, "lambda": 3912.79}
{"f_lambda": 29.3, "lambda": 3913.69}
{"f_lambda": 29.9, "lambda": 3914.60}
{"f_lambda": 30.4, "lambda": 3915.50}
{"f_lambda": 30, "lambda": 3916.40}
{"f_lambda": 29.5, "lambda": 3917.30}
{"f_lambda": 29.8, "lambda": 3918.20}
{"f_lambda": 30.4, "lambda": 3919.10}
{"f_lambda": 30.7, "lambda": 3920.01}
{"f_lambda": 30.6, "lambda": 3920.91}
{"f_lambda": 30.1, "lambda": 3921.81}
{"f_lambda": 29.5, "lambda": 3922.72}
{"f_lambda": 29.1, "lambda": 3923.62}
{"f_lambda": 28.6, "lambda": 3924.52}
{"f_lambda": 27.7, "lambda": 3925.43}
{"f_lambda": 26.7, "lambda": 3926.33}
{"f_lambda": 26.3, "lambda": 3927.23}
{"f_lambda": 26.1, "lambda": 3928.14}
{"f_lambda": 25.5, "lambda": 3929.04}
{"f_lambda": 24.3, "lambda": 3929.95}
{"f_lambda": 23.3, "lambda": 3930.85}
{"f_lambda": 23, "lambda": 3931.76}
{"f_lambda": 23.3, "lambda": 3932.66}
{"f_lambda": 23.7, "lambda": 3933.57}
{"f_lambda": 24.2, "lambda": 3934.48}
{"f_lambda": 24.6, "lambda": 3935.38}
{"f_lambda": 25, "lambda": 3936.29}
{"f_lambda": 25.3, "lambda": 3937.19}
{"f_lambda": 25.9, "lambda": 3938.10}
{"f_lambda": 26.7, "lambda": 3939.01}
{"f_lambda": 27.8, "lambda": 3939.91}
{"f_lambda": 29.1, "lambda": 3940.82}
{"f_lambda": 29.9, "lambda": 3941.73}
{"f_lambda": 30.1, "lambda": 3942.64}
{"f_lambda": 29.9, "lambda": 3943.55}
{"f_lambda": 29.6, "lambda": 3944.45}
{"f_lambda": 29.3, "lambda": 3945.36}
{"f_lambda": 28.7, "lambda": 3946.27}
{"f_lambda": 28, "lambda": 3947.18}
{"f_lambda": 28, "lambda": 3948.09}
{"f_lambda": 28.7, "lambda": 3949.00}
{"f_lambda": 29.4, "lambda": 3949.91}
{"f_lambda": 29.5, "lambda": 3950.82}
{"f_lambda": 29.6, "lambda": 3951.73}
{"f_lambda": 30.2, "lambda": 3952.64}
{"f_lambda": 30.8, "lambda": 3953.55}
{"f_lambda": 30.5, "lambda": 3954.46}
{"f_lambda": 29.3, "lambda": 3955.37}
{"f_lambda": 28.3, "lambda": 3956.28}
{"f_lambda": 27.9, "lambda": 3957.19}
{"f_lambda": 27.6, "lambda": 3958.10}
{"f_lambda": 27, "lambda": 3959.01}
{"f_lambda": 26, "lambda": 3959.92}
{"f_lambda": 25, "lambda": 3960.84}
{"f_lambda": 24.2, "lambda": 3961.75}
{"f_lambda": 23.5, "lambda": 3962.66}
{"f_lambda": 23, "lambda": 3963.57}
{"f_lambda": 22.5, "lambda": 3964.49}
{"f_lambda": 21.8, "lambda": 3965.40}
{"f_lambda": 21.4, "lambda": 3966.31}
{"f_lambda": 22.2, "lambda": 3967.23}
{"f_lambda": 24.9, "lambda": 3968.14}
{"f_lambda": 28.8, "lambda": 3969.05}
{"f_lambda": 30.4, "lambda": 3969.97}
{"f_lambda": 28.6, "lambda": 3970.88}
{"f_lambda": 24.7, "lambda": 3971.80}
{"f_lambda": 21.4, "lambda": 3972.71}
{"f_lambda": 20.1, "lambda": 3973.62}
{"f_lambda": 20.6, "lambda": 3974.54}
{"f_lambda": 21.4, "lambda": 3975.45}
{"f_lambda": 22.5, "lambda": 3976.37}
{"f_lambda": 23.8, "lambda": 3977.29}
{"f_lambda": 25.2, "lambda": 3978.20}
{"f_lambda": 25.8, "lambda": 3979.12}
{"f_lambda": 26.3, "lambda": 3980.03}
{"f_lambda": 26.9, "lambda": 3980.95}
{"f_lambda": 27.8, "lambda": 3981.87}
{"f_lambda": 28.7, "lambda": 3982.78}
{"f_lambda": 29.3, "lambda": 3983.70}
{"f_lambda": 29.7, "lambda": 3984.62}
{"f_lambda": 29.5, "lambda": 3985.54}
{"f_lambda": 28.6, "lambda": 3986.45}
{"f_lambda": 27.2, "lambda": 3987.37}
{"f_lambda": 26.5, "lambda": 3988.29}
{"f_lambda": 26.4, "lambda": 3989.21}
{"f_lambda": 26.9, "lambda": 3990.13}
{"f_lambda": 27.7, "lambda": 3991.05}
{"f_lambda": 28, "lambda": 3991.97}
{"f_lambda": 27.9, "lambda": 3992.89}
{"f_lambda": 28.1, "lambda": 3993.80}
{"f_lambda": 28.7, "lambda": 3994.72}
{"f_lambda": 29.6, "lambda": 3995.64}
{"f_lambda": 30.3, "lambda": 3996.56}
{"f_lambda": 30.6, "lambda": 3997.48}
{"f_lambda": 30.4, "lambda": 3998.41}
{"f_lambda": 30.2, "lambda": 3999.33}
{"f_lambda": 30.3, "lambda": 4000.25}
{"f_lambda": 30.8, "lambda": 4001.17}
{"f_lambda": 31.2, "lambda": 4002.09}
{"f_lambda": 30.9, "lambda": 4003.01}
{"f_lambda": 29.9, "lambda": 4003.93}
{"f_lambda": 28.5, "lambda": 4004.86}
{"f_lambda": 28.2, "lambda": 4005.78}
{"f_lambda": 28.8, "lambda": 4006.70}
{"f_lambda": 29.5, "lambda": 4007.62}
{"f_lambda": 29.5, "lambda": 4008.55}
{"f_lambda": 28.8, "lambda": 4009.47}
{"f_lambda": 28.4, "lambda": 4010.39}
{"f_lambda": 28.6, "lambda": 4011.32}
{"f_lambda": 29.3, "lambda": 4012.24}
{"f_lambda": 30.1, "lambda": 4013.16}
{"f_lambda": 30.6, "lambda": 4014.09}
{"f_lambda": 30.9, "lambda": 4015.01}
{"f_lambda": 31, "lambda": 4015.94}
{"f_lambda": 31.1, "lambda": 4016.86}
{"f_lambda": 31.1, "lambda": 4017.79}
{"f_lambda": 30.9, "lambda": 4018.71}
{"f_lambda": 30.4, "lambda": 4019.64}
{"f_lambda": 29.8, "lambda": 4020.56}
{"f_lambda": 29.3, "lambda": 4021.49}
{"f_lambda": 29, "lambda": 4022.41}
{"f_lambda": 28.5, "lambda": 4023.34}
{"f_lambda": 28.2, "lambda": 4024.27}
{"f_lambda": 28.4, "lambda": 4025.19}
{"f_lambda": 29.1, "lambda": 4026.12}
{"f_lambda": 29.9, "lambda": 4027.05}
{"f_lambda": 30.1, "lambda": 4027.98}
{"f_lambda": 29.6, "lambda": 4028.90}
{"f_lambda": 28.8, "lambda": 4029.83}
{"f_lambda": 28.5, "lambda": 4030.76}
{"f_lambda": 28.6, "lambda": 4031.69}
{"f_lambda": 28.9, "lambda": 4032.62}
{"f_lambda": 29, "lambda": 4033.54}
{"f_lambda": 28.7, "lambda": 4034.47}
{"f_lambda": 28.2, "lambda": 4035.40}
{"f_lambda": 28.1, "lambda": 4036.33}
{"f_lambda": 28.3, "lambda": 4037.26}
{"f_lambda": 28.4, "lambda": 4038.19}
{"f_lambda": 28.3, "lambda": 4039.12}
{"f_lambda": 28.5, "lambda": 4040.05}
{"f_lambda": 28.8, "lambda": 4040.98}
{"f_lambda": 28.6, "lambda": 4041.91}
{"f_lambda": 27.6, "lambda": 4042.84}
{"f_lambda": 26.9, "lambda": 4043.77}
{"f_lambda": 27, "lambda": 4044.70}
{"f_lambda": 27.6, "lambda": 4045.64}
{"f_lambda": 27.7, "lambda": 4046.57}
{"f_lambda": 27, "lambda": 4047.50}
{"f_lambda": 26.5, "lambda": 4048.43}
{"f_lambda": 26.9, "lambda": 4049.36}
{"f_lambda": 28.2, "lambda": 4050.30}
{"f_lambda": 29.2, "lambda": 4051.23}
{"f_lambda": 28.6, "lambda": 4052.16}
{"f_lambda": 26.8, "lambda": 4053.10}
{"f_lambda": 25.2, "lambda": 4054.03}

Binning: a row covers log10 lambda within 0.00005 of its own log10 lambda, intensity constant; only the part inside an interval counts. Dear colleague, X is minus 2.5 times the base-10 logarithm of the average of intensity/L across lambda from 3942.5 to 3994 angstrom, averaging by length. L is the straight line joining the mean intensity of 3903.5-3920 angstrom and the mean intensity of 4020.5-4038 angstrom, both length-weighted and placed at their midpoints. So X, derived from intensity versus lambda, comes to 0.09 mag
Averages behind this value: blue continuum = 29.1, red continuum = 28.9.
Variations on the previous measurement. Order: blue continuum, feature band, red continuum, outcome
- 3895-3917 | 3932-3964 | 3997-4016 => 0.06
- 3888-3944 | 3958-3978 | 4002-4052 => 0.17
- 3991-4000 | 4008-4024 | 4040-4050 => -0.05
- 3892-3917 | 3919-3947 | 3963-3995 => -0.01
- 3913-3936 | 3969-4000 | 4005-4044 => 0.06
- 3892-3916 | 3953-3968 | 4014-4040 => 0.11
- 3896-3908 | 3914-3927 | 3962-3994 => -0.09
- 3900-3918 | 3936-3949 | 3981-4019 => 0.03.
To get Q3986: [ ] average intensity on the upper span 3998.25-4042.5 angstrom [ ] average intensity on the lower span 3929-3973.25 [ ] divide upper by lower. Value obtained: 1.11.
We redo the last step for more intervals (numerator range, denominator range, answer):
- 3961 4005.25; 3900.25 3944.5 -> 0.96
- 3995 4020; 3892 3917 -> 1.09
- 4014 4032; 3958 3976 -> 1.23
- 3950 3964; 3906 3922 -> 0.94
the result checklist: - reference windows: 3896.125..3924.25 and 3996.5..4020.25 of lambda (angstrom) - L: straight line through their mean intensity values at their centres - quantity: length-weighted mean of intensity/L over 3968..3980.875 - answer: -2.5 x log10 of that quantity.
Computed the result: 0.197 mag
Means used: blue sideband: 28.8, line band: 24.7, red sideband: 30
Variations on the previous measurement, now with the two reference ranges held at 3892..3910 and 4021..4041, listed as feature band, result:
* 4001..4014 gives -0.04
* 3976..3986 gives 0.04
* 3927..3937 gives 0.12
